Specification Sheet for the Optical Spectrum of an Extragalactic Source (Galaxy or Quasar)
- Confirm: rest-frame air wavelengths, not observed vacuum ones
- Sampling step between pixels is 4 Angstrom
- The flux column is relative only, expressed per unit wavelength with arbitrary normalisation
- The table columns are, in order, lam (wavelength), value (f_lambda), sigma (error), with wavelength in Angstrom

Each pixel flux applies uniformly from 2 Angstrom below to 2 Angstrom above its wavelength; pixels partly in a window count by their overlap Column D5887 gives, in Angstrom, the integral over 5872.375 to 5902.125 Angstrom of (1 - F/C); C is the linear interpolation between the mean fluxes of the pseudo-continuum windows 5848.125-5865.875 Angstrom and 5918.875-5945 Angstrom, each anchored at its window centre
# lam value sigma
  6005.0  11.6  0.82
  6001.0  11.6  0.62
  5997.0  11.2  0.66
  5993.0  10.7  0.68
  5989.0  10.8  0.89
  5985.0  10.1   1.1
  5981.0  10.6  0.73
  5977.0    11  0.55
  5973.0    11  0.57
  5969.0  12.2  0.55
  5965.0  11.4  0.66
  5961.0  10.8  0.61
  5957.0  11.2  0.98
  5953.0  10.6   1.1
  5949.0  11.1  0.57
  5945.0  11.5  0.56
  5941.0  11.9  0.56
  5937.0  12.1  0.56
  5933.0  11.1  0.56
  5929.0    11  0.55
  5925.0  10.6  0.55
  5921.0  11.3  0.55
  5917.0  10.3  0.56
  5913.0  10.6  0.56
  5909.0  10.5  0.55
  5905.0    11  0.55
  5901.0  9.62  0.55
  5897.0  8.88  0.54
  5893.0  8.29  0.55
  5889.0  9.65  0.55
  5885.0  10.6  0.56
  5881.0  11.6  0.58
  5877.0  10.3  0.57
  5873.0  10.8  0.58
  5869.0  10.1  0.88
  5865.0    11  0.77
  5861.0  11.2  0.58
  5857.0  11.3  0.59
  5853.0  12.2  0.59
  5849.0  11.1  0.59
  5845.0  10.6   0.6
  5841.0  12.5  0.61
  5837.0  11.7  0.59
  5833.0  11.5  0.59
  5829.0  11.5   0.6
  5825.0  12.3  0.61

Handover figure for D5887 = 3.8 Angstrom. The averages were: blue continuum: 11.4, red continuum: 11.3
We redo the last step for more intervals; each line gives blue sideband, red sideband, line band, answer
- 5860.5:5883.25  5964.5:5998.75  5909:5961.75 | -0.8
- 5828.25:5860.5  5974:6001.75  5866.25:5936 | 5.3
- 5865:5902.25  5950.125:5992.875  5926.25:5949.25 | -1.8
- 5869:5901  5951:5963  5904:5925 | -0.7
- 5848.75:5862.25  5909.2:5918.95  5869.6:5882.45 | 0.4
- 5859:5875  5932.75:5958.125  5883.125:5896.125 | 1.8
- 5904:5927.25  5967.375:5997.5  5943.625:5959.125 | -0.4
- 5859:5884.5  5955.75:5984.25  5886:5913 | 2.8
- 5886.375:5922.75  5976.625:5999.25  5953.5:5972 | -1.4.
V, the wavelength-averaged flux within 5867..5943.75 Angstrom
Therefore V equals 10.5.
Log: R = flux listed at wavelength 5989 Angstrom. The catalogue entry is 10.8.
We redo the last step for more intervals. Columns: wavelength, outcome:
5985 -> 10.1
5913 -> 10.6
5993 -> 10.7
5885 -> 10.6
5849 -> 11.1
